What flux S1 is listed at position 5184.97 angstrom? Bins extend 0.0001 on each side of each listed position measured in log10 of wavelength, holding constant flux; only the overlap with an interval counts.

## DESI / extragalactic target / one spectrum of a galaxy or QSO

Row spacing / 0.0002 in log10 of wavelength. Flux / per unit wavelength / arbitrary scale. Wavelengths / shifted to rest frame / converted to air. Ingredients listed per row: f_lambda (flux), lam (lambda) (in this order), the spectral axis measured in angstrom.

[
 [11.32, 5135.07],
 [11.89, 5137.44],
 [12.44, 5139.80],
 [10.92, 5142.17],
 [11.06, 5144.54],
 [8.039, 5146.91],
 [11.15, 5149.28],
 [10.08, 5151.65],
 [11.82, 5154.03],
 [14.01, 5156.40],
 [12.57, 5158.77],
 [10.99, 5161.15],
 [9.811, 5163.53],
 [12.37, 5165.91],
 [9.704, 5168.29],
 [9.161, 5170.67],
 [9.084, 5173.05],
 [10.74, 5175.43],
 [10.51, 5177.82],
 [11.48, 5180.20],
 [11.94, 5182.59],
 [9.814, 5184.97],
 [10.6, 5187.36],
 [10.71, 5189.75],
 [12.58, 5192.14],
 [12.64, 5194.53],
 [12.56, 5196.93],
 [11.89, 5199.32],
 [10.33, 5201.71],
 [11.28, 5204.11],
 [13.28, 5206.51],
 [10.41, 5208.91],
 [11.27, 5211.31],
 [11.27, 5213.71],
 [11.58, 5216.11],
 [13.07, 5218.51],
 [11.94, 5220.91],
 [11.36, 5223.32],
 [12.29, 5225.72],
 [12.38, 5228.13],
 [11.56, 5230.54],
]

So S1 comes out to 9.814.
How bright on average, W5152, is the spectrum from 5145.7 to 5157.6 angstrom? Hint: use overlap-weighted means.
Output 11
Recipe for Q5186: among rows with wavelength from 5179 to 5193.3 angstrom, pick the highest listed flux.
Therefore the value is 12.58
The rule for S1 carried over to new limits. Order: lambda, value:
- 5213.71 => 11.27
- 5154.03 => 11.82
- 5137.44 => 11.89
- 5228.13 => 12.38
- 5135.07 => 11.32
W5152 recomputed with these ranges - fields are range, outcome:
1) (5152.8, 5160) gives 12.8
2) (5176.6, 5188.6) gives 10.9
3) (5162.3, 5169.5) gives 10.6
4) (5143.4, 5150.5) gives 10.1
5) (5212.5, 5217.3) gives 11.4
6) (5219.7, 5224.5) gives 11.7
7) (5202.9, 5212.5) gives 11.5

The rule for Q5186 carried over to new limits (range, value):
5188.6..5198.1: 12.64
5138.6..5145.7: 12.44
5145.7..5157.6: 14.01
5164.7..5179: 12.37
